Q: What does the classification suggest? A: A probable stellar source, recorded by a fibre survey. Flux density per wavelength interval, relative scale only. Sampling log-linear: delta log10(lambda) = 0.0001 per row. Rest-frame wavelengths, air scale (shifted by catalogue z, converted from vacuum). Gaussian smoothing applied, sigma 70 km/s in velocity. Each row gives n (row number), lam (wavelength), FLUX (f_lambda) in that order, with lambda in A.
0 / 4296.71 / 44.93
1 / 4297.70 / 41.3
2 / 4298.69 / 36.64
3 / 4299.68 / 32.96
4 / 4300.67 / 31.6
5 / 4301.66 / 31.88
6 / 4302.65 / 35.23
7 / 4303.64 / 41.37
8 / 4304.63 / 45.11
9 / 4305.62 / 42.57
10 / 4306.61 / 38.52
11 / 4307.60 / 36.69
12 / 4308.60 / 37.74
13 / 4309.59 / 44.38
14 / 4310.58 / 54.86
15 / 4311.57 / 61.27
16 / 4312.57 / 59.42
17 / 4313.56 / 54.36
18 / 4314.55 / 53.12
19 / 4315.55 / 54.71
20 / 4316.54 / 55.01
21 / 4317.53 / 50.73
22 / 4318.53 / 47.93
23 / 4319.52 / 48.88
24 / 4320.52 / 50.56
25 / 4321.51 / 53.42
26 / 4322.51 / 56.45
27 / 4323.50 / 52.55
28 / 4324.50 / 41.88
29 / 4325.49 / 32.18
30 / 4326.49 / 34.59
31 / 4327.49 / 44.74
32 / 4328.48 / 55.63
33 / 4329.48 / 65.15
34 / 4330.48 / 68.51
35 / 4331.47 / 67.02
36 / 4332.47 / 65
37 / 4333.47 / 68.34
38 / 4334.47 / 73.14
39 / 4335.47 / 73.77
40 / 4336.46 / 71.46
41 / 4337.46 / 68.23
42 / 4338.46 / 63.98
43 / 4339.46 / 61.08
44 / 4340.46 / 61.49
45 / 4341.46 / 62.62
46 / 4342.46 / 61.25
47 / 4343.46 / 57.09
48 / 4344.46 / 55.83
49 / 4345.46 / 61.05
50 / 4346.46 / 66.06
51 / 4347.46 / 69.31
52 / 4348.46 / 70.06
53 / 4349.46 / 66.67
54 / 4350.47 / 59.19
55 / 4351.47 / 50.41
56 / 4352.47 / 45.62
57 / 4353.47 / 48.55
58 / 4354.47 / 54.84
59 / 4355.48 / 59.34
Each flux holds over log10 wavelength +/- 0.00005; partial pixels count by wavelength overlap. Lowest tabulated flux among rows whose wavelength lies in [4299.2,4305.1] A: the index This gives 31.6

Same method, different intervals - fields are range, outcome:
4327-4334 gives 44.74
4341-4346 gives 55.83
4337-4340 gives 61.08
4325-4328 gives 32.18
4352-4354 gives 45.62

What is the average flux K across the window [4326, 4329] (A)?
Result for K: 45.1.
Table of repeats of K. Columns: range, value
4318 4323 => 51.4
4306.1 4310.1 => 39.4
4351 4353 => 48.1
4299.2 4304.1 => 34.6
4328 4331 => 63.2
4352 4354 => 47.3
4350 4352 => 54.7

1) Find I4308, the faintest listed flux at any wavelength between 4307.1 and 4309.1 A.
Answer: 36.69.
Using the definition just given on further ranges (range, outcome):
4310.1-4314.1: 54.36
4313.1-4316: 53.12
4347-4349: 69.31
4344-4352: 50.41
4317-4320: 47.93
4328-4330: 55.63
